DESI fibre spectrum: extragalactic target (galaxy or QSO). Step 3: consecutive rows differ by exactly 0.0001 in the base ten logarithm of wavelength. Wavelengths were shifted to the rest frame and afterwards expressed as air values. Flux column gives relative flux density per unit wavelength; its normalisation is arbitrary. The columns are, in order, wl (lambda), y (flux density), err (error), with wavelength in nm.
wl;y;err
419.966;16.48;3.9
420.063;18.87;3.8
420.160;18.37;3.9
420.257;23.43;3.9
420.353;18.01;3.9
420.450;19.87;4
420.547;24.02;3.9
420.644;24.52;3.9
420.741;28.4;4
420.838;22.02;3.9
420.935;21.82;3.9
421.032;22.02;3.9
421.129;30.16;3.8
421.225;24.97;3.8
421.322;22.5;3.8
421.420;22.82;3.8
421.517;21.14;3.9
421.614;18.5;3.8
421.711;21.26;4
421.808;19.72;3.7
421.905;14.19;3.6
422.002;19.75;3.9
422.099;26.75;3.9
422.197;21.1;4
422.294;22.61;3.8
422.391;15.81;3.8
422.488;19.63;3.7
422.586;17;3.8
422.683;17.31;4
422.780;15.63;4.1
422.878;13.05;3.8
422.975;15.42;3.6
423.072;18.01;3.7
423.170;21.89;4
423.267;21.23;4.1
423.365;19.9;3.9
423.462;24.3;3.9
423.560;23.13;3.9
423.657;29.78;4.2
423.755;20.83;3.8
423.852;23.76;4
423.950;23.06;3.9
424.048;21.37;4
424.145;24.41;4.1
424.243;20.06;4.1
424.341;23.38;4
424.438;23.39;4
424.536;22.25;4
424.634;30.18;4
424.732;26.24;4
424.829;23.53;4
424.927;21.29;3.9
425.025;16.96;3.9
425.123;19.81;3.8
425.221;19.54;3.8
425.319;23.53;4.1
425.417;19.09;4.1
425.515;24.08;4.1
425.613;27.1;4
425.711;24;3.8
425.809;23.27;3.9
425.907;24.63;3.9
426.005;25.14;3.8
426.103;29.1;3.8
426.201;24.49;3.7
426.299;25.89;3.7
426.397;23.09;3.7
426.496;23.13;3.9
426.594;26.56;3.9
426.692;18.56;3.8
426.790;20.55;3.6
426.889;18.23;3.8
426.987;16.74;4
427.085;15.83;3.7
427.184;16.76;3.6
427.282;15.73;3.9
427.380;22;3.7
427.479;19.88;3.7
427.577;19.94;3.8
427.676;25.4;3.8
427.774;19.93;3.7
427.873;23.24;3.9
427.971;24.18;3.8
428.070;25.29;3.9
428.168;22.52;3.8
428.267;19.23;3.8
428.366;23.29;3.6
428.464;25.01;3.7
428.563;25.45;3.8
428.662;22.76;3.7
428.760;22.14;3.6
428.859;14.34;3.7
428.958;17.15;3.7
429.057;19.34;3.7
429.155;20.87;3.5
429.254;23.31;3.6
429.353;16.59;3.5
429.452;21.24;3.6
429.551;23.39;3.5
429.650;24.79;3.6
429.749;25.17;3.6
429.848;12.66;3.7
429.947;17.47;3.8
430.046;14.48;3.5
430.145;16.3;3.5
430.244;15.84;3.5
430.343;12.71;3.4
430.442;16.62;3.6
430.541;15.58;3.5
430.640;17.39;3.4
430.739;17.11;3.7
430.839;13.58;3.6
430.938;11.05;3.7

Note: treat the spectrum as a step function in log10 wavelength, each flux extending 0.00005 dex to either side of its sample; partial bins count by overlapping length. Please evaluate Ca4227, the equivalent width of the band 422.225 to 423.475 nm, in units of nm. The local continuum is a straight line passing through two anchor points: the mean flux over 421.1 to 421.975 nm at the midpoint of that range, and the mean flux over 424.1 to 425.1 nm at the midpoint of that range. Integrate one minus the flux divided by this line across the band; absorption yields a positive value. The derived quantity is 0.208 nm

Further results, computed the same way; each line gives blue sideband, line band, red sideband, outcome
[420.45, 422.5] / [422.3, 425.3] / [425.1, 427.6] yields 0.11 nm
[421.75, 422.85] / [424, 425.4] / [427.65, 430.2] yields -0.20 nm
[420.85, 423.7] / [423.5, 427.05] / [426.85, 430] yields -0.40 nm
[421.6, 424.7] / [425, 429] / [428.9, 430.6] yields -0.48 nm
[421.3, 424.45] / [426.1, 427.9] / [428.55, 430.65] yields -0.14 nm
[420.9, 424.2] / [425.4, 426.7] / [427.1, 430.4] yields -0.25 nm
